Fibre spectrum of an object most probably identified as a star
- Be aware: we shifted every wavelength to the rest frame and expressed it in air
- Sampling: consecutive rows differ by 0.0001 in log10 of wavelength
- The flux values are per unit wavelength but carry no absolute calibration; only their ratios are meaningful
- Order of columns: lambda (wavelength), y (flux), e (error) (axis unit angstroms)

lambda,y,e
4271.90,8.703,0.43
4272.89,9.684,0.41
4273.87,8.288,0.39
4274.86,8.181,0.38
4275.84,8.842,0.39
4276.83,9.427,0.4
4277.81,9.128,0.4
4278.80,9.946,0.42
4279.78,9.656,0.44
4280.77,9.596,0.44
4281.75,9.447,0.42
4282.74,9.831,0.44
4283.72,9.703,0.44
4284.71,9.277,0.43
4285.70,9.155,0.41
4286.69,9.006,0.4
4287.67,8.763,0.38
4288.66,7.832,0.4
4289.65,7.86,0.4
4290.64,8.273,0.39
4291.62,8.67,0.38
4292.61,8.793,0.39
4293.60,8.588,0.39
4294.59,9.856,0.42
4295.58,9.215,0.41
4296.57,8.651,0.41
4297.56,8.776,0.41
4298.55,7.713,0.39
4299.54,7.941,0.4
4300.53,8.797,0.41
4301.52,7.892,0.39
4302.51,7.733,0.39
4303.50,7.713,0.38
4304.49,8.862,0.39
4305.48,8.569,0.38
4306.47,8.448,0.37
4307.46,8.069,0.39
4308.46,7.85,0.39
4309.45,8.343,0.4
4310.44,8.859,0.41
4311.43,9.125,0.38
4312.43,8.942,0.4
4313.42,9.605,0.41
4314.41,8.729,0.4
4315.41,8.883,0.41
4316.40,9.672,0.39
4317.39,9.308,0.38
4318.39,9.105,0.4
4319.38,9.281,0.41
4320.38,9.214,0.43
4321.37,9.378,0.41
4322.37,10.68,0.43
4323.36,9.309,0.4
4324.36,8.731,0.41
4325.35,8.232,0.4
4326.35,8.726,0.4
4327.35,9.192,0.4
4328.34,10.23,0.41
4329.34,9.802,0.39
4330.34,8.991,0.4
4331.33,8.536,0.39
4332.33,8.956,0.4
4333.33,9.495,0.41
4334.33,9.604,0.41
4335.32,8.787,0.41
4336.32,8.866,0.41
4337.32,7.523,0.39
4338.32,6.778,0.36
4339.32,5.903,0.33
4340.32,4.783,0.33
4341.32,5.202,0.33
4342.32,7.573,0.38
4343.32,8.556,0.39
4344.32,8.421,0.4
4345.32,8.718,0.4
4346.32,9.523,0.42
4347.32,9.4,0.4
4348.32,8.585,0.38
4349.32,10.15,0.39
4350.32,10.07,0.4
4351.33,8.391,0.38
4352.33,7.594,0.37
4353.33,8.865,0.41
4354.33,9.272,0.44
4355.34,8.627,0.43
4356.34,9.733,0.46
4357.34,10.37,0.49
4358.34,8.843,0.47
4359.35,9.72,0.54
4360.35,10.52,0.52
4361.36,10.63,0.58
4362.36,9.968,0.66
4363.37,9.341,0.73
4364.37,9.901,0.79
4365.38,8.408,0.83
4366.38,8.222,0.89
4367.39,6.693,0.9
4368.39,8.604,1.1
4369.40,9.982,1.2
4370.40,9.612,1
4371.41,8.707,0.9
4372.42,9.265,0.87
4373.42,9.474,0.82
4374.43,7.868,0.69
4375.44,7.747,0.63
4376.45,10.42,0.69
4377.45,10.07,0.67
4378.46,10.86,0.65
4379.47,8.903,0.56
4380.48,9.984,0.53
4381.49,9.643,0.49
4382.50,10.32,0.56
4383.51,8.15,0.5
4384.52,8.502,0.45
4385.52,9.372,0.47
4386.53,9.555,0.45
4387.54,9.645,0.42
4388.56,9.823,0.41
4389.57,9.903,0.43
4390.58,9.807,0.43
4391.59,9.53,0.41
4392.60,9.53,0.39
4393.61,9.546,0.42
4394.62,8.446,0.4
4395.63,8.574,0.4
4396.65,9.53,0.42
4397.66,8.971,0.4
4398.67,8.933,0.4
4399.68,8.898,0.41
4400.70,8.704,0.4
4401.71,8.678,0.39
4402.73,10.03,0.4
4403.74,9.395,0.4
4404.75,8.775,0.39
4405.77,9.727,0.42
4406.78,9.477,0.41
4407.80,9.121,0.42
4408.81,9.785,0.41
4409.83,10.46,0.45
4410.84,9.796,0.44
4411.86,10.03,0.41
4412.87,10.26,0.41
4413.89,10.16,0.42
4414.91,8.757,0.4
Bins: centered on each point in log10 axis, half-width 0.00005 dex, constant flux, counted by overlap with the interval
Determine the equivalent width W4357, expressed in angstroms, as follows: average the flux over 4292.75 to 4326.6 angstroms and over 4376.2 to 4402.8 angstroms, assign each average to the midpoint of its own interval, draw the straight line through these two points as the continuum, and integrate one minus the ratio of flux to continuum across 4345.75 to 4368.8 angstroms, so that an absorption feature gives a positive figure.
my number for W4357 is -0.11 angstroms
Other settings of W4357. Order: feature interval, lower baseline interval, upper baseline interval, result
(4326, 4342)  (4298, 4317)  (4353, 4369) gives 1.2 angstroms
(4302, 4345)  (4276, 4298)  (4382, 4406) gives 2.6 angstroms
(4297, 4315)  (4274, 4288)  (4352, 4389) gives 1.6 angstroms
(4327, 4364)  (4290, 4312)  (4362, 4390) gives 0.6 angstroms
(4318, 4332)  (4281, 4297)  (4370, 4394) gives -0.2 angstroms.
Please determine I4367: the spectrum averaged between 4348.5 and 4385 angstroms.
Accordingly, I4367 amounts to 9.26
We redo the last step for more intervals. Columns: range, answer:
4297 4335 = 8.88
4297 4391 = 8.91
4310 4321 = 9.16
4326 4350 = 8.44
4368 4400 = 9.32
